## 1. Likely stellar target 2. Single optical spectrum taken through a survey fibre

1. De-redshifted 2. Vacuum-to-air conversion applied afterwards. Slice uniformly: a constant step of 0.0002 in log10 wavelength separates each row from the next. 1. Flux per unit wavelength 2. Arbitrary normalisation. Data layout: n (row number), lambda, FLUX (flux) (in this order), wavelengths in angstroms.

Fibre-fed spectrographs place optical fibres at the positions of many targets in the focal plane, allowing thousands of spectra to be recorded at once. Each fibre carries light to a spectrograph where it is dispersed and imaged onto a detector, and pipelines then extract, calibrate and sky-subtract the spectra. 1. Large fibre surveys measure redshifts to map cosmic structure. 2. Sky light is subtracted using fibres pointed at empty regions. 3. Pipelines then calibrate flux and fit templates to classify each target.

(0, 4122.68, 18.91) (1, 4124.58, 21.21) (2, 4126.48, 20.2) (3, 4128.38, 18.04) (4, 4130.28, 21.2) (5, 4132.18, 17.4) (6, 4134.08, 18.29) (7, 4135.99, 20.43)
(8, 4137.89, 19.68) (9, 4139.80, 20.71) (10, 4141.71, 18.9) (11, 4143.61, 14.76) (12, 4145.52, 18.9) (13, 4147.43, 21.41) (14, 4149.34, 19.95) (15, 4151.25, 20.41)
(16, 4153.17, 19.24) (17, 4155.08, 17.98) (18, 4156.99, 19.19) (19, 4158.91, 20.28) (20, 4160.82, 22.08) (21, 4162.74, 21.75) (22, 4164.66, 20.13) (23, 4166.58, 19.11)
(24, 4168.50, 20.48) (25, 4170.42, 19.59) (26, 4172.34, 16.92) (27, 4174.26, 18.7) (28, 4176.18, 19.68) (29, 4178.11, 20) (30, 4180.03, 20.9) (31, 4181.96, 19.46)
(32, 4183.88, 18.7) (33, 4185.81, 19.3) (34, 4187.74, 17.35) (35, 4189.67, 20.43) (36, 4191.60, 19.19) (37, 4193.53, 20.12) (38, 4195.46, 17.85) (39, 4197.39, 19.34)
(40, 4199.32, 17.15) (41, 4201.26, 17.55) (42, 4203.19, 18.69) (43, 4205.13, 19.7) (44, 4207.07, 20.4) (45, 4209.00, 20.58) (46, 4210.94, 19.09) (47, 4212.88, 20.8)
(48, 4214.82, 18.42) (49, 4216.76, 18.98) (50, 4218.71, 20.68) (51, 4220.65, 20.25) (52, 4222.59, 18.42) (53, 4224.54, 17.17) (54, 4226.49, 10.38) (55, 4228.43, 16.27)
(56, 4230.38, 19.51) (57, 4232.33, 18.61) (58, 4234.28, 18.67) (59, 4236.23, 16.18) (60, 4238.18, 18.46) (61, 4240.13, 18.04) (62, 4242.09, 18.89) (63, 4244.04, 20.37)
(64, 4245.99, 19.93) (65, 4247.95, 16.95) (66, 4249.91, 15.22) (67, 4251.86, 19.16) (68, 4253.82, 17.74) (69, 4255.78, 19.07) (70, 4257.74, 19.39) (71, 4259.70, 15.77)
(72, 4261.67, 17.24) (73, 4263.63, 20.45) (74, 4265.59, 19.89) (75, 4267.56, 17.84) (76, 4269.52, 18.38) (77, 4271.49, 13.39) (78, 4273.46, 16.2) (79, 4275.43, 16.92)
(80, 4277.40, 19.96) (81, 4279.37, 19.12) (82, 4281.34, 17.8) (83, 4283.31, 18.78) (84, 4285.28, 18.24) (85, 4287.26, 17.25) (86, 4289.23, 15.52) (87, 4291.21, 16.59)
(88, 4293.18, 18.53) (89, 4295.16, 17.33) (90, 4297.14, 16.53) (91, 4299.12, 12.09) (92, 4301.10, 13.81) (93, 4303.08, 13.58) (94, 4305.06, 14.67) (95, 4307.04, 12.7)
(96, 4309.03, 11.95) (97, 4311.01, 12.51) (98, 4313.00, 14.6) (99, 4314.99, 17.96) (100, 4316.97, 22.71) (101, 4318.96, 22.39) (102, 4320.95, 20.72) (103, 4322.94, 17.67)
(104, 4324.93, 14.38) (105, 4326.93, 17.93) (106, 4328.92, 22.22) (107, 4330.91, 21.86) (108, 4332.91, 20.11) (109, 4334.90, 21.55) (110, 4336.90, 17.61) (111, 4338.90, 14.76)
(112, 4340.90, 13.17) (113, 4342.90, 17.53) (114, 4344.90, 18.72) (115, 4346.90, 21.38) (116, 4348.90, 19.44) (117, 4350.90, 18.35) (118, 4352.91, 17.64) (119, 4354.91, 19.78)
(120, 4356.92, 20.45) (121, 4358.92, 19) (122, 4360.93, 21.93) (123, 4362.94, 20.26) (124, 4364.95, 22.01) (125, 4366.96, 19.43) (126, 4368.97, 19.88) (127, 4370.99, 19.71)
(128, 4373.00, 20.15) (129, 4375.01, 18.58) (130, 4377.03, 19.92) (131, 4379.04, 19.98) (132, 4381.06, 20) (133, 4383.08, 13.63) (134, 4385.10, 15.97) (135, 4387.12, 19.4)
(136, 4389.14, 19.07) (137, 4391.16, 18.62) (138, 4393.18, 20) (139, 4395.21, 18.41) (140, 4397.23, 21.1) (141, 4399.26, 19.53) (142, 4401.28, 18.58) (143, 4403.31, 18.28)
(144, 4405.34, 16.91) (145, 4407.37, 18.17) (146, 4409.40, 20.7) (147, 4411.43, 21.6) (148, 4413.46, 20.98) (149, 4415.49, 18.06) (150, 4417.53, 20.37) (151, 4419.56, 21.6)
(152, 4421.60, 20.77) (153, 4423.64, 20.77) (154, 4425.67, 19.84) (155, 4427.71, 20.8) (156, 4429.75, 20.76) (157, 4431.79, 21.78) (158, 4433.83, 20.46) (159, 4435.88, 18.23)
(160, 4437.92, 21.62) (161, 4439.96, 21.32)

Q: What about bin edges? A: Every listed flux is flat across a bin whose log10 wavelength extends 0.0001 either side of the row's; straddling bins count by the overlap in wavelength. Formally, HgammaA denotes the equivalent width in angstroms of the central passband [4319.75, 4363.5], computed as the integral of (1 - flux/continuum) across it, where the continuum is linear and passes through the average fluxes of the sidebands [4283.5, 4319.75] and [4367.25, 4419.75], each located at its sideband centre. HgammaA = -3.8 angstroms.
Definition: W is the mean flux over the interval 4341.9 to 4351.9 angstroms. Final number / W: 19.1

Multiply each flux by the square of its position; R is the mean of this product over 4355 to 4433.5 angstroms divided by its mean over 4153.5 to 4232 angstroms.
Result 1.13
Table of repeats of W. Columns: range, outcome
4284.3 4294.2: 17.2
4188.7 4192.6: 19.8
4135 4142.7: 19.9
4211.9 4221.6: 19.8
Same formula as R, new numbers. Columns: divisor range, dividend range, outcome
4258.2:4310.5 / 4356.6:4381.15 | 1.26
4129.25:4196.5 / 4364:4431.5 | 1.12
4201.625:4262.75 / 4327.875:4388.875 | 1.11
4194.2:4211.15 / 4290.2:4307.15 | 0.84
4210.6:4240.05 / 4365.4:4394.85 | 1.12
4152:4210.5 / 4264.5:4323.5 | 0.92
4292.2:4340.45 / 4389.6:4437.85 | 1.22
